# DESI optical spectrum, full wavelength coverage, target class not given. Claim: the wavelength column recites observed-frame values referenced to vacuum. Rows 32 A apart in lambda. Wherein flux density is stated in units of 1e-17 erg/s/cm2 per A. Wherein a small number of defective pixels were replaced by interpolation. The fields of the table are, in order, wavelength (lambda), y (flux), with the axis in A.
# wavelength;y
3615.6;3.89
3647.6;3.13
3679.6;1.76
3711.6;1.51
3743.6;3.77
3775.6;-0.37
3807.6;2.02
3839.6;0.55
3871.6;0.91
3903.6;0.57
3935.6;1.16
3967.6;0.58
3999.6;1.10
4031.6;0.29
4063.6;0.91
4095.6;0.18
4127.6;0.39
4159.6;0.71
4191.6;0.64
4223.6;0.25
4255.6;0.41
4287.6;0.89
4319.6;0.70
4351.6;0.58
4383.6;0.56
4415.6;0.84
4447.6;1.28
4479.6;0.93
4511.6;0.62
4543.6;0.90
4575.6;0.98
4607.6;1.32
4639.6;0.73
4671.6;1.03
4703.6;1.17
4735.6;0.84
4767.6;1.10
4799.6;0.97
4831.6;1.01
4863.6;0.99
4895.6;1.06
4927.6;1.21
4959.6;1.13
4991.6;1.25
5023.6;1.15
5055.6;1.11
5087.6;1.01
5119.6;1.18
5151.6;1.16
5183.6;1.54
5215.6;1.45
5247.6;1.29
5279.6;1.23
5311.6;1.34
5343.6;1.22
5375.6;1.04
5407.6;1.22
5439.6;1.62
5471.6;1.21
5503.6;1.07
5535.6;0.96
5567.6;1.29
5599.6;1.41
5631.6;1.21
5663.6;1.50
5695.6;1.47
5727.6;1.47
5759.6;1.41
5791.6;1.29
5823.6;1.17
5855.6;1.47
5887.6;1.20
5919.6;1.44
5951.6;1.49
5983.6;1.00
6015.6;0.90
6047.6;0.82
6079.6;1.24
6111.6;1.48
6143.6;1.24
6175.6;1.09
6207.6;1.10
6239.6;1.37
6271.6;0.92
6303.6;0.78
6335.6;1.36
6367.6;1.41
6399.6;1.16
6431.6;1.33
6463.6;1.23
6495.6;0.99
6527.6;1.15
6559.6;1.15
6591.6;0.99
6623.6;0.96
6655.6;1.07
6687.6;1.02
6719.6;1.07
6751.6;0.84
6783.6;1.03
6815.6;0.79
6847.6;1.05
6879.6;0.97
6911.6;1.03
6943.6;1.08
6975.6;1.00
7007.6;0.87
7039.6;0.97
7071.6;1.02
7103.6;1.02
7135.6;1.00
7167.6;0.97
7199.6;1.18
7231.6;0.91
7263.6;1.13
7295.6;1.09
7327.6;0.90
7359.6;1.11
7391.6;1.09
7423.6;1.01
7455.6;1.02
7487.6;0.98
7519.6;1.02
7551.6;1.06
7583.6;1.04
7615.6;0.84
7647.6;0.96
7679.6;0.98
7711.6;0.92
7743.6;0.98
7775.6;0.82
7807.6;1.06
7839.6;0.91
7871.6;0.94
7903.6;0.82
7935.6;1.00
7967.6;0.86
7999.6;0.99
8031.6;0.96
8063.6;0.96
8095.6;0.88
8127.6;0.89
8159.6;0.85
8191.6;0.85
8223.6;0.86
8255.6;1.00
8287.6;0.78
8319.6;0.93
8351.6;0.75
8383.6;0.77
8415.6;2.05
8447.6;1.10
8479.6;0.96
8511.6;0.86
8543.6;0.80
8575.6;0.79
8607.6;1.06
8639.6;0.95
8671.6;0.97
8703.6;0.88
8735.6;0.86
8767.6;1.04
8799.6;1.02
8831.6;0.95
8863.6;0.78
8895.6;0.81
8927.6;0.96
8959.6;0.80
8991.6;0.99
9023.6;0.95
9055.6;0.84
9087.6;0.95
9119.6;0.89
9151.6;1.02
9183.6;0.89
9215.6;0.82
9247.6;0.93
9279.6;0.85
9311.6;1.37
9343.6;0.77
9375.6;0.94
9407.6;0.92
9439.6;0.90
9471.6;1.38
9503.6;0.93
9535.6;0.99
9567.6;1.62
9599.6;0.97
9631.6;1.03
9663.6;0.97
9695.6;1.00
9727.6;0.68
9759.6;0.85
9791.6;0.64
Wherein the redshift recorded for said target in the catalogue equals 0.283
